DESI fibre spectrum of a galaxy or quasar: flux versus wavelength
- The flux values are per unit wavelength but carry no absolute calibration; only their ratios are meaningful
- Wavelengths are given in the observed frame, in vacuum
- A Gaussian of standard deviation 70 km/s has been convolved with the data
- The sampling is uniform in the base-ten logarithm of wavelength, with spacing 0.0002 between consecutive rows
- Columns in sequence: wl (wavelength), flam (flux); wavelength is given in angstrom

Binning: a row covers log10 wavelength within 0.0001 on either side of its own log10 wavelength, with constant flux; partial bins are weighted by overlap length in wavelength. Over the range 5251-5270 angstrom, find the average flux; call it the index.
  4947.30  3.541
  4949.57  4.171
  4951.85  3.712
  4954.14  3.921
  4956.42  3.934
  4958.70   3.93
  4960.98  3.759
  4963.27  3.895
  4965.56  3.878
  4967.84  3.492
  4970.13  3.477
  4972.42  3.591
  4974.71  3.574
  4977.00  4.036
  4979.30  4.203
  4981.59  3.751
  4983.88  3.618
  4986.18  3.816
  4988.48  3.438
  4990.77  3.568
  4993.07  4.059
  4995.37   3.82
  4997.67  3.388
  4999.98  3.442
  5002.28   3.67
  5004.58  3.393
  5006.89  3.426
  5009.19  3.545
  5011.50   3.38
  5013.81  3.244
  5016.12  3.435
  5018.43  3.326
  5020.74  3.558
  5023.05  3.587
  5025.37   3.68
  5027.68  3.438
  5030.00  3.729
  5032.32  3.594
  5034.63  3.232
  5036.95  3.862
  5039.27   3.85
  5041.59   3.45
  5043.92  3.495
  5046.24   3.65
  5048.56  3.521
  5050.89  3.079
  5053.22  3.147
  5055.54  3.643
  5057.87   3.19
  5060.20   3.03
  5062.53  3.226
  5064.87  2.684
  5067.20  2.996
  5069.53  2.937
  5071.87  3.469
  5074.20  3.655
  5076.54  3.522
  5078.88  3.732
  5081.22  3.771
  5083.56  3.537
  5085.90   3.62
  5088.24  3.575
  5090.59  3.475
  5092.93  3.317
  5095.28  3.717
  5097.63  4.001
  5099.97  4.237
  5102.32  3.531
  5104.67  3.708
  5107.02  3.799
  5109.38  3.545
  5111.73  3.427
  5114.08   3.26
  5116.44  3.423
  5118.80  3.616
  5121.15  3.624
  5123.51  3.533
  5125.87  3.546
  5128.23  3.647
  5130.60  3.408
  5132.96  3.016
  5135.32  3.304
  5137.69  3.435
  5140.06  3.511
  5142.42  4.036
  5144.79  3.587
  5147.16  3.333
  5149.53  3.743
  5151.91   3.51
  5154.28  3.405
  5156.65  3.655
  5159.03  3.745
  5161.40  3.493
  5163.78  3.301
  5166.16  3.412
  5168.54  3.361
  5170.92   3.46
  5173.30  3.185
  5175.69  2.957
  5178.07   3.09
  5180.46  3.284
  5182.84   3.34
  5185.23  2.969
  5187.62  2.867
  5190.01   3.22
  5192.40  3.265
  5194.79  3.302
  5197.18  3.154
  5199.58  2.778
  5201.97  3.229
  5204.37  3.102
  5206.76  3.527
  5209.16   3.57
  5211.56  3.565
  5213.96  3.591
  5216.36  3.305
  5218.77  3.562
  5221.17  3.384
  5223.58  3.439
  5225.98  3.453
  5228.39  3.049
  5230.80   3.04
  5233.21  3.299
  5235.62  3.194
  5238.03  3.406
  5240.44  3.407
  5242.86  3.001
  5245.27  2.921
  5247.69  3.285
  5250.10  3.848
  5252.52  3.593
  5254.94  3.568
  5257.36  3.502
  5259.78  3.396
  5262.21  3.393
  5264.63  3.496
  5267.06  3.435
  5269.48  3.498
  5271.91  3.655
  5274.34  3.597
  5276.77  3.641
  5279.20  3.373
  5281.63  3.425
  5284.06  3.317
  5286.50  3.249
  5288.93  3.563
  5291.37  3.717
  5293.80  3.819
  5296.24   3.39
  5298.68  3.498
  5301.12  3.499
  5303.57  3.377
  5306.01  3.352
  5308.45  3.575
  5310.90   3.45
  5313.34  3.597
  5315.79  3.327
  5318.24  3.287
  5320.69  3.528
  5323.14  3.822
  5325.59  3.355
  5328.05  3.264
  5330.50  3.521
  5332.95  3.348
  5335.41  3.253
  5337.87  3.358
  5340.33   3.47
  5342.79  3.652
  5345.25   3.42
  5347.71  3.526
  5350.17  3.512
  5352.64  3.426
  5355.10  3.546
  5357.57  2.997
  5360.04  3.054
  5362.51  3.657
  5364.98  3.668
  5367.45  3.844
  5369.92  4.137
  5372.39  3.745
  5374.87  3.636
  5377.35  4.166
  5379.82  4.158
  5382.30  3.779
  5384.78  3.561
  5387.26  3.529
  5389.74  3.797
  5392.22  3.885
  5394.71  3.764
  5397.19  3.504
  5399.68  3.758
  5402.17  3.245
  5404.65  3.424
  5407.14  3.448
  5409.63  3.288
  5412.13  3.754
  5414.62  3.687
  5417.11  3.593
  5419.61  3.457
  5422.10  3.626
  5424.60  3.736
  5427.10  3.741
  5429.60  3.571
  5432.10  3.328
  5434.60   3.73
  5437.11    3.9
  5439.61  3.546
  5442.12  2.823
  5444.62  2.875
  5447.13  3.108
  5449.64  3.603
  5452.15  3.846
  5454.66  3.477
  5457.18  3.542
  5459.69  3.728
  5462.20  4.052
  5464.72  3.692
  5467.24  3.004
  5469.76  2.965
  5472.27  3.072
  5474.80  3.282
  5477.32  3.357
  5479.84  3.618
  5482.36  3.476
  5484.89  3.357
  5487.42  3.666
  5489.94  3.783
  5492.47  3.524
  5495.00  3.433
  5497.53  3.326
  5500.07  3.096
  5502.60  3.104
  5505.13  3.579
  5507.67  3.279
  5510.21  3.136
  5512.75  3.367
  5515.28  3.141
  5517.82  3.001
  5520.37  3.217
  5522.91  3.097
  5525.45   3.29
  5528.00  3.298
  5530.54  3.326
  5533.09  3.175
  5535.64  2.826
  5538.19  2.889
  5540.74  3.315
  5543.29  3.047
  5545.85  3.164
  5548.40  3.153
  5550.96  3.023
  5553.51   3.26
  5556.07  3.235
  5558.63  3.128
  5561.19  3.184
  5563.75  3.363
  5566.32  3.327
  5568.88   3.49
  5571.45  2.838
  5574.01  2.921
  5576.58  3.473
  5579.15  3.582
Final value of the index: 3.49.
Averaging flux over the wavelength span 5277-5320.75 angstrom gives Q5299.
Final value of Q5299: 3.47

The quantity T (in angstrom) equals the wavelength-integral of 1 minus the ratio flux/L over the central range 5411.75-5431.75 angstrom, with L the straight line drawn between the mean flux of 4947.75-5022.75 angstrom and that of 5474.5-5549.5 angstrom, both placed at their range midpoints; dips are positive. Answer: -1.7 angstrom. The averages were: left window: 3.67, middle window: 3.63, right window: 3.28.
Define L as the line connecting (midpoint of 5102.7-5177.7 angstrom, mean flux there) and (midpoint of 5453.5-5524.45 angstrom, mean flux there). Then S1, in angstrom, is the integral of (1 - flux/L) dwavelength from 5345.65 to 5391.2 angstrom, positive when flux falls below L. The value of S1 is -3.2 angstrom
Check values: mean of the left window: 3.48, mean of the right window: 3.37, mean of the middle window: 3.65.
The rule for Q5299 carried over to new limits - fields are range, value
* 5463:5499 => 3.4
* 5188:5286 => 3.36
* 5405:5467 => 3.54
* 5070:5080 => 3.55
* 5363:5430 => 3.69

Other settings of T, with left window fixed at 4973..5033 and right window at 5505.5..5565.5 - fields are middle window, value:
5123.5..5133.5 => 0.17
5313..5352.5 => -1.29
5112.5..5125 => 0.07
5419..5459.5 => -3.07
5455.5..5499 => -3.21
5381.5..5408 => -2.56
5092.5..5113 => -1.08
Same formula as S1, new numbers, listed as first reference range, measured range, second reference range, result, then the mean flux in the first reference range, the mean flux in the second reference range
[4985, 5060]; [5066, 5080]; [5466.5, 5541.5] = 0.4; 3.51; 3.27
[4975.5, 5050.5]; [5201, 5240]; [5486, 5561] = 1.0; 3.59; 3.24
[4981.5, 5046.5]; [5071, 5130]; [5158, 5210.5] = -3.5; 3.56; 3.25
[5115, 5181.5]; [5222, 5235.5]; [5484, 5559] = 0.6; 3.45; 3.24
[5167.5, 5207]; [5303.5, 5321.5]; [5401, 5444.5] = -0.5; 3.17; 3.51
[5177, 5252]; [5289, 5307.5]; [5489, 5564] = -1.5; 3.28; 3.22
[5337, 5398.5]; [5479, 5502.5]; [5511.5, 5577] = -1.0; 3.63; 3.17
